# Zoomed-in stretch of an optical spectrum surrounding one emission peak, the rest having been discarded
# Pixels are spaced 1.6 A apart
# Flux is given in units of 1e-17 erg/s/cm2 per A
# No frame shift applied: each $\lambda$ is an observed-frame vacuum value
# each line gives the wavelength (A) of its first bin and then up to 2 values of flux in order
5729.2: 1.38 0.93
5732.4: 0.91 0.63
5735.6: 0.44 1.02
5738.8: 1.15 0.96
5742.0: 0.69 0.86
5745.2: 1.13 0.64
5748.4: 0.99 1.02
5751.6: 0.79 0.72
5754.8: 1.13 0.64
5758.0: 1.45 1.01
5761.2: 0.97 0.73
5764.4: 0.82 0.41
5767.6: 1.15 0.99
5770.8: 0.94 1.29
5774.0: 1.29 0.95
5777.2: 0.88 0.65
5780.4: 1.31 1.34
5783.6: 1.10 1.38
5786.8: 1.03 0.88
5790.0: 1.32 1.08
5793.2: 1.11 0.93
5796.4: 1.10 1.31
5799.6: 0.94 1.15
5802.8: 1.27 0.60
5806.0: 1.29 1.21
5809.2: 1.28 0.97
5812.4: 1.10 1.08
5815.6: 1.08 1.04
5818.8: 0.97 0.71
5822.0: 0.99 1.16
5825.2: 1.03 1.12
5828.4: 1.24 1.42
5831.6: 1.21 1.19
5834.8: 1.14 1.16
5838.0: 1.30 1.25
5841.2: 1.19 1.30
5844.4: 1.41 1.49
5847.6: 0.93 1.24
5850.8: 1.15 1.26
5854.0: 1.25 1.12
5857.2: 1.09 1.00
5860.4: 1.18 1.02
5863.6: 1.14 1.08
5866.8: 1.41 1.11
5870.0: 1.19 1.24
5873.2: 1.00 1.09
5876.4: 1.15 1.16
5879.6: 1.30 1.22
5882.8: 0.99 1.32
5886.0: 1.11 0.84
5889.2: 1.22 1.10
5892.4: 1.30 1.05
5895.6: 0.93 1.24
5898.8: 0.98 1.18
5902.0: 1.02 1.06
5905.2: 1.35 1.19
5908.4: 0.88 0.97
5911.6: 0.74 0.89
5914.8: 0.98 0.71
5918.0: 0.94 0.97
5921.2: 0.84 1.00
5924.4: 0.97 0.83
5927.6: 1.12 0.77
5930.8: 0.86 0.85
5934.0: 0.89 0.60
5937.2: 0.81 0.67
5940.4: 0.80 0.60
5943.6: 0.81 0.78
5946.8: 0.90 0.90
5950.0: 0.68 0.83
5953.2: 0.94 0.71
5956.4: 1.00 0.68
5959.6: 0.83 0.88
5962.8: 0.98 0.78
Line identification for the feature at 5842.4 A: C III]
